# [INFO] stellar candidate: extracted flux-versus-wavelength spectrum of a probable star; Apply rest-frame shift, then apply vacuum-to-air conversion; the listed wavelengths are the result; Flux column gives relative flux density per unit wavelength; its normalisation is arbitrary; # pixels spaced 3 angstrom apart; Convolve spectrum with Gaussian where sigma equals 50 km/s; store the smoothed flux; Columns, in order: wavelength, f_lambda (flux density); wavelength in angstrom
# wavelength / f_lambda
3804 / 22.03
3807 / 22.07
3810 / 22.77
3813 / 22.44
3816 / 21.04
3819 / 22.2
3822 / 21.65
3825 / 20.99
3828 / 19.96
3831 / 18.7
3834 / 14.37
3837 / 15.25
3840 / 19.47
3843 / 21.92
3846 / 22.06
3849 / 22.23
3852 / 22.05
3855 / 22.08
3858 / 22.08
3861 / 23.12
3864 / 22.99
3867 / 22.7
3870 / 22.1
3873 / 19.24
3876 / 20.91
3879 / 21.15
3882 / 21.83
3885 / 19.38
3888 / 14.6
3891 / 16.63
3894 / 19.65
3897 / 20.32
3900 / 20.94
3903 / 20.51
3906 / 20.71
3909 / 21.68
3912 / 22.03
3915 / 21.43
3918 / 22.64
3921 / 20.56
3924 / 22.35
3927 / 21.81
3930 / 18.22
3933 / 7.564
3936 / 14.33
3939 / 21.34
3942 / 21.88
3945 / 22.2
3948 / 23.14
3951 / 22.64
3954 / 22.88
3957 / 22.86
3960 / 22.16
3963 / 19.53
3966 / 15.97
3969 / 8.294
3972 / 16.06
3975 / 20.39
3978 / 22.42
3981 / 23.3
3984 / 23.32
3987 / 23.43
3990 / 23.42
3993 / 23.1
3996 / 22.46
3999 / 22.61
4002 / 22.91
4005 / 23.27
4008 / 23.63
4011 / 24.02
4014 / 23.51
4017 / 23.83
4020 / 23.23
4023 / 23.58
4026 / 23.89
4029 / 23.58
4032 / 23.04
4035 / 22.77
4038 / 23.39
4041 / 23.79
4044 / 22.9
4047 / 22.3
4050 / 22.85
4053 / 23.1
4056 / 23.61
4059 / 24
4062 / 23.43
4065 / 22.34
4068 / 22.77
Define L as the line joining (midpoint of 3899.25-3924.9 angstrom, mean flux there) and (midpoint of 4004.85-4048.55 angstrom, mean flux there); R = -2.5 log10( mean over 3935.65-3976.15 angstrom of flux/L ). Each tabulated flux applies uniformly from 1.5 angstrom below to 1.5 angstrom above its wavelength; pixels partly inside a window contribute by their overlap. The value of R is 0.13 mag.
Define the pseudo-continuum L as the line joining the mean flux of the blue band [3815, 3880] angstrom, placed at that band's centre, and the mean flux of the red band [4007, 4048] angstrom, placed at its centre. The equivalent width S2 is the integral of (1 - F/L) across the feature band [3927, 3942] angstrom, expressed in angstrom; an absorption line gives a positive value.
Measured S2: 3.68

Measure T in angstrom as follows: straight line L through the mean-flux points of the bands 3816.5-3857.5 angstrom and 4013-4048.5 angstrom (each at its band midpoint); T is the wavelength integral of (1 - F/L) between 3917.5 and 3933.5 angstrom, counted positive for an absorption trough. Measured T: 1.7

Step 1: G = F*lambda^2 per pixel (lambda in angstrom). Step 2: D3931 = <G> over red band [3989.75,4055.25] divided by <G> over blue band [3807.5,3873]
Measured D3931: 1.2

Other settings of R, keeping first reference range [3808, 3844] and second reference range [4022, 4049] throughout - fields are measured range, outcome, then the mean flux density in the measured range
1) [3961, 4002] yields 0.10 mag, 20.4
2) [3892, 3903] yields 0.05 mag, 20.2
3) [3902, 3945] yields 0.09 mag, 19.9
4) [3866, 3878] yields -0.02 mag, 21.2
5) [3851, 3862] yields -0.09 mag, 22.3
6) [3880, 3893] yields 0.15 mag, 18.3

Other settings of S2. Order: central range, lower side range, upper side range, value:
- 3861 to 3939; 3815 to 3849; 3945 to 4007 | 2.2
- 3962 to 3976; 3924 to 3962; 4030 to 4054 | 3.4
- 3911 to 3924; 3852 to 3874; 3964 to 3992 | -0.5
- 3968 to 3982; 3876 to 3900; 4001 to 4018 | 2.6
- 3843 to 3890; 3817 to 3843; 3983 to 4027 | -2.6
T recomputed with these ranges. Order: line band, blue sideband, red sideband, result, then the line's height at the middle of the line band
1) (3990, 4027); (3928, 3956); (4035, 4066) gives -2.73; 21.7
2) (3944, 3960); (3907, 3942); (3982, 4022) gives -1.39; 20.9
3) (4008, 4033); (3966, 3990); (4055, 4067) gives -2.44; 21.5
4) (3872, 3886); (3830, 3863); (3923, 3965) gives -0.21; 20.3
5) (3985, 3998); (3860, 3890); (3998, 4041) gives -0.12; 22.9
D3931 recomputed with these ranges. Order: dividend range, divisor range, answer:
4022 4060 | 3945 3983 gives 1.20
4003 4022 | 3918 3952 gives 1.24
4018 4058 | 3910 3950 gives 1.23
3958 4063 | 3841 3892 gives 1.14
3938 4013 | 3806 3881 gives 1.09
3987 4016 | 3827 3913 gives 1.22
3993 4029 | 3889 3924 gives 1.19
